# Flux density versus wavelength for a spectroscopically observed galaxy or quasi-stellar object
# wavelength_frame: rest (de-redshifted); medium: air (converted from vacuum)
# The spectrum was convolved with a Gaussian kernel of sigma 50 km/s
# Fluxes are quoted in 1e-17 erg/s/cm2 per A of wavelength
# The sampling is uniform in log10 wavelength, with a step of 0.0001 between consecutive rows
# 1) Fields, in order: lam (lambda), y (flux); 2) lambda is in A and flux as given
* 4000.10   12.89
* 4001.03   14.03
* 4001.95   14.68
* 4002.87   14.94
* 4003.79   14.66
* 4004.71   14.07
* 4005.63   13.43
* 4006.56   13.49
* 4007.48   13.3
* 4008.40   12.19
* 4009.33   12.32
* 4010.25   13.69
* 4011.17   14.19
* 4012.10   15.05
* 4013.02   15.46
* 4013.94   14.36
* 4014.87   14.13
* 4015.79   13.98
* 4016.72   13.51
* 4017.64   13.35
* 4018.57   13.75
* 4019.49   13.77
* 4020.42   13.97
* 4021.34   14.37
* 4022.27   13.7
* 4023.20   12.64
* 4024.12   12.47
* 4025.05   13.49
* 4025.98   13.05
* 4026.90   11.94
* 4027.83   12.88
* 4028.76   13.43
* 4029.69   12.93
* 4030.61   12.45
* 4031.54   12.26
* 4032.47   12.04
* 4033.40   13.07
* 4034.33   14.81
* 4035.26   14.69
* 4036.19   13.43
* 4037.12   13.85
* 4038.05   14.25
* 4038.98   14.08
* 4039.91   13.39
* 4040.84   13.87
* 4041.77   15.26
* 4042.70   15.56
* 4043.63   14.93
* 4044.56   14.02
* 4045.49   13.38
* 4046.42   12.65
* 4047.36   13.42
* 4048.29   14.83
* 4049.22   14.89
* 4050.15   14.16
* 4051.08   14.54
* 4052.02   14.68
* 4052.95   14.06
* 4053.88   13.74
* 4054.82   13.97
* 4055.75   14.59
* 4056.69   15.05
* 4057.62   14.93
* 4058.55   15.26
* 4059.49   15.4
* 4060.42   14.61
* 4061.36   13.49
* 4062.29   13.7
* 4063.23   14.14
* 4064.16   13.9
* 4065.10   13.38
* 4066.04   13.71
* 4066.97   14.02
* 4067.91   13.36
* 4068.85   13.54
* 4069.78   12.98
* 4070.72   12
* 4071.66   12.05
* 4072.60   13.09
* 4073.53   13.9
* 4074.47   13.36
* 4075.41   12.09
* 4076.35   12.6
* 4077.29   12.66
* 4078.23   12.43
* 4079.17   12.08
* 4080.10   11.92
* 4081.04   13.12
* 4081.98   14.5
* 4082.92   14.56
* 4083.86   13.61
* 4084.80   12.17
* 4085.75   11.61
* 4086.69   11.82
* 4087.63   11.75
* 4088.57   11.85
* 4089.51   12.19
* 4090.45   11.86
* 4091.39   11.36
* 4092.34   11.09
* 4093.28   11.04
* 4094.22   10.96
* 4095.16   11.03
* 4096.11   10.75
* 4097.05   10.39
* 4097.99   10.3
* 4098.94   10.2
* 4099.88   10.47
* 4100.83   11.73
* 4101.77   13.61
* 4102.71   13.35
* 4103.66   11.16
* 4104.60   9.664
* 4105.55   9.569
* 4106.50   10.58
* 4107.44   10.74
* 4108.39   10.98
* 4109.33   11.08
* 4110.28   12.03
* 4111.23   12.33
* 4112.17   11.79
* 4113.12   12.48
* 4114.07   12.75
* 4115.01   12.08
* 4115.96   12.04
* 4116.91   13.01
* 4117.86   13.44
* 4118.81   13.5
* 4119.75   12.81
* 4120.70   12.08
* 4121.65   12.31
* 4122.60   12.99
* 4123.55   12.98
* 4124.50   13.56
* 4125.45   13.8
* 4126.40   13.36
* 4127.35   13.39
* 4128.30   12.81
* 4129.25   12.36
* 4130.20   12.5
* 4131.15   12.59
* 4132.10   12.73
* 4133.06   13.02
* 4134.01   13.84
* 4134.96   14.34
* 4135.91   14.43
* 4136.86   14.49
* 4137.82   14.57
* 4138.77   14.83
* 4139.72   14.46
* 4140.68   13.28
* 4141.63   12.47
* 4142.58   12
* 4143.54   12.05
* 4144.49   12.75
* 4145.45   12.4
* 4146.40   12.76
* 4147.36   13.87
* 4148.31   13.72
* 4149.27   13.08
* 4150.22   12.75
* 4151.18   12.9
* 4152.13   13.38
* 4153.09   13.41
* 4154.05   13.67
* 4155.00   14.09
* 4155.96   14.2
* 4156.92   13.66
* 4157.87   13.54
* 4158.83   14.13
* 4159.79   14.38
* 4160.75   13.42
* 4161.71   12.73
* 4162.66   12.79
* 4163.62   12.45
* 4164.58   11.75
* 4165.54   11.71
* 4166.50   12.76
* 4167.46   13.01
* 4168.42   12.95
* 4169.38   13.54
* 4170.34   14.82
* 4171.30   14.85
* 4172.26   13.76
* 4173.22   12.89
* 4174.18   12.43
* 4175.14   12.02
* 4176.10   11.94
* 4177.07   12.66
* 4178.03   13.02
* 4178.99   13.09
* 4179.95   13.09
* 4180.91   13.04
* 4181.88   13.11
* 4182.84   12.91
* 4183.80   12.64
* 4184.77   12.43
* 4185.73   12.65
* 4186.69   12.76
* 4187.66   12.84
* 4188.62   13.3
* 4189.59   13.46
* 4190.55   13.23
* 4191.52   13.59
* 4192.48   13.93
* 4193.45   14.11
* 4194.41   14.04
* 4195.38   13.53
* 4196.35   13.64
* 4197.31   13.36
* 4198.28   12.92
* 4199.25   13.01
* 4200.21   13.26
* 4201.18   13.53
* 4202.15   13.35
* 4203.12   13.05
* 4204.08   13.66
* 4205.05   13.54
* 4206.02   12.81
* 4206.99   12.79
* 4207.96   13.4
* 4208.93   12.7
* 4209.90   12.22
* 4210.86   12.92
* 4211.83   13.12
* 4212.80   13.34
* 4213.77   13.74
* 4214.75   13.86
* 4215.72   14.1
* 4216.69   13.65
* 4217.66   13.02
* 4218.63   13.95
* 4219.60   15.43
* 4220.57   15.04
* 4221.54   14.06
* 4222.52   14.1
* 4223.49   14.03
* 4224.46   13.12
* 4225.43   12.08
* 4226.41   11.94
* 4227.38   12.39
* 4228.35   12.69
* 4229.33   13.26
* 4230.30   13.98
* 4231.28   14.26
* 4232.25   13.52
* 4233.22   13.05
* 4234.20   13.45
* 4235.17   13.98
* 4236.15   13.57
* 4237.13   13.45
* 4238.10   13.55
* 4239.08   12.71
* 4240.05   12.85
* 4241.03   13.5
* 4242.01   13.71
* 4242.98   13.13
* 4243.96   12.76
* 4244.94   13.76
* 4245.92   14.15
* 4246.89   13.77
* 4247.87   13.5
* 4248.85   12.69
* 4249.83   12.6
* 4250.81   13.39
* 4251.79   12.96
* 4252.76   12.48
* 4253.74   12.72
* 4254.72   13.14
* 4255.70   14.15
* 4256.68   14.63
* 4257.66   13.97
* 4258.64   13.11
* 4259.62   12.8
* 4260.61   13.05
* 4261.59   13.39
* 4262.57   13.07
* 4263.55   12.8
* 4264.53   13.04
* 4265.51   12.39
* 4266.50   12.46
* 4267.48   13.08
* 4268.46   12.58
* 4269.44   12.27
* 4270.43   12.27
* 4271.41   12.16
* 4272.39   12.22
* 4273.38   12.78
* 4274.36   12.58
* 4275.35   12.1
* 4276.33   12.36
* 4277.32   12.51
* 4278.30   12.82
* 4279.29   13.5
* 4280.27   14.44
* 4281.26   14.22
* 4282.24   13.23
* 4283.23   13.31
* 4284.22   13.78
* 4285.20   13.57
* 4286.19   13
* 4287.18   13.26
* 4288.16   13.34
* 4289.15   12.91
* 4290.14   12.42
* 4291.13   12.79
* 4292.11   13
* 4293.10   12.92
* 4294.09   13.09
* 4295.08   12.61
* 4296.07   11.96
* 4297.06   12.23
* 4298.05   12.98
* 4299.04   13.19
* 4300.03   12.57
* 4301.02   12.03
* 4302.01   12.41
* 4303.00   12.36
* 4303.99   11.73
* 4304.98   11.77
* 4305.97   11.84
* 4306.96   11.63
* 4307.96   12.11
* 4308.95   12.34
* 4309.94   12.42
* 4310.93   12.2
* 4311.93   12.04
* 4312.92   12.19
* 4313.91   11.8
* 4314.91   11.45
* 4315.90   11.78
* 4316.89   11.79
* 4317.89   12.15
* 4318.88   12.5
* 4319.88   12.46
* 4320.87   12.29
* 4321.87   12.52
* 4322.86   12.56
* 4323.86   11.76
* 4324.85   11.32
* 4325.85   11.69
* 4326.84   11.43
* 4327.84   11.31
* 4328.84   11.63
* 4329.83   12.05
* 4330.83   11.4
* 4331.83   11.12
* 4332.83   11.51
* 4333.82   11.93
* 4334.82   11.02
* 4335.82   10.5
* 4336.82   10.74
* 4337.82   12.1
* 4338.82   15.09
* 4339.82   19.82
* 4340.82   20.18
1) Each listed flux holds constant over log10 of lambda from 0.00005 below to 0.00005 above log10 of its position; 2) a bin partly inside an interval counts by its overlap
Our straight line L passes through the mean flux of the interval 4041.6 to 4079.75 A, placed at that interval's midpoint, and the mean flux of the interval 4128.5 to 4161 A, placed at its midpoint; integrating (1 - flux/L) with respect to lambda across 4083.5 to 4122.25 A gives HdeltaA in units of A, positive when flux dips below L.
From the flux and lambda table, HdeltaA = 5.43 A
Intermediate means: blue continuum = 13.8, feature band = 11.7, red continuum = 13.4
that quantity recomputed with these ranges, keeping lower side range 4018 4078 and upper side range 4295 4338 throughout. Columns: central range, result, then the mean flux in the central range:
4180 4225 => -2.6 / 13.4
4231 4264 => -2.5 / 13.3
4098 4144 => 2.3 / 12.5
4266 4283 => -0.8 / 12.8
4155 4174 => -0.6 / 13.3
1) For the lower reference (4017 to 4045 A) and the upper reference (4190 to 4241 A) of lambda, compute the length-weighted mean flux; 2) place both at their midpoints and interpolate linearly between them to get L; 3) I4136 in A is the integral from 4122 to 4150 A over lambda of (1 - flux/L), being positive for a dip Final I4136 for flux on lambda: 0.4 A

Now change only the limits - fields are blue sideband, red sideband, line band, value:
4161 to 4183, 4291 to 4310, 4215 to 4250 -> -2.20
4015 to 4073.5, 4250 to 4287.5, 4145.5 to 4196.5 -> 0.55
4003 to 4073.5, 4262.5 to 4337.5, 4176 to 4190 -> 0.12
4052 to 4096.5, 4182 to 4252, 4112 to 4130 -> 0.41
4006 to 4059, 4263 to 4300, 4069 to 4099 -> 3.26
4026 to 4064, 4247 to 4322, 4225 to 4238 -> -0.23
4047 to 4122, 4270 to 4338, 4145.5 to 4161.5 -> -1.21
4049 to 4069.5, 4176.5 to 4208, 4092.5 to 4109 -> 3.47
